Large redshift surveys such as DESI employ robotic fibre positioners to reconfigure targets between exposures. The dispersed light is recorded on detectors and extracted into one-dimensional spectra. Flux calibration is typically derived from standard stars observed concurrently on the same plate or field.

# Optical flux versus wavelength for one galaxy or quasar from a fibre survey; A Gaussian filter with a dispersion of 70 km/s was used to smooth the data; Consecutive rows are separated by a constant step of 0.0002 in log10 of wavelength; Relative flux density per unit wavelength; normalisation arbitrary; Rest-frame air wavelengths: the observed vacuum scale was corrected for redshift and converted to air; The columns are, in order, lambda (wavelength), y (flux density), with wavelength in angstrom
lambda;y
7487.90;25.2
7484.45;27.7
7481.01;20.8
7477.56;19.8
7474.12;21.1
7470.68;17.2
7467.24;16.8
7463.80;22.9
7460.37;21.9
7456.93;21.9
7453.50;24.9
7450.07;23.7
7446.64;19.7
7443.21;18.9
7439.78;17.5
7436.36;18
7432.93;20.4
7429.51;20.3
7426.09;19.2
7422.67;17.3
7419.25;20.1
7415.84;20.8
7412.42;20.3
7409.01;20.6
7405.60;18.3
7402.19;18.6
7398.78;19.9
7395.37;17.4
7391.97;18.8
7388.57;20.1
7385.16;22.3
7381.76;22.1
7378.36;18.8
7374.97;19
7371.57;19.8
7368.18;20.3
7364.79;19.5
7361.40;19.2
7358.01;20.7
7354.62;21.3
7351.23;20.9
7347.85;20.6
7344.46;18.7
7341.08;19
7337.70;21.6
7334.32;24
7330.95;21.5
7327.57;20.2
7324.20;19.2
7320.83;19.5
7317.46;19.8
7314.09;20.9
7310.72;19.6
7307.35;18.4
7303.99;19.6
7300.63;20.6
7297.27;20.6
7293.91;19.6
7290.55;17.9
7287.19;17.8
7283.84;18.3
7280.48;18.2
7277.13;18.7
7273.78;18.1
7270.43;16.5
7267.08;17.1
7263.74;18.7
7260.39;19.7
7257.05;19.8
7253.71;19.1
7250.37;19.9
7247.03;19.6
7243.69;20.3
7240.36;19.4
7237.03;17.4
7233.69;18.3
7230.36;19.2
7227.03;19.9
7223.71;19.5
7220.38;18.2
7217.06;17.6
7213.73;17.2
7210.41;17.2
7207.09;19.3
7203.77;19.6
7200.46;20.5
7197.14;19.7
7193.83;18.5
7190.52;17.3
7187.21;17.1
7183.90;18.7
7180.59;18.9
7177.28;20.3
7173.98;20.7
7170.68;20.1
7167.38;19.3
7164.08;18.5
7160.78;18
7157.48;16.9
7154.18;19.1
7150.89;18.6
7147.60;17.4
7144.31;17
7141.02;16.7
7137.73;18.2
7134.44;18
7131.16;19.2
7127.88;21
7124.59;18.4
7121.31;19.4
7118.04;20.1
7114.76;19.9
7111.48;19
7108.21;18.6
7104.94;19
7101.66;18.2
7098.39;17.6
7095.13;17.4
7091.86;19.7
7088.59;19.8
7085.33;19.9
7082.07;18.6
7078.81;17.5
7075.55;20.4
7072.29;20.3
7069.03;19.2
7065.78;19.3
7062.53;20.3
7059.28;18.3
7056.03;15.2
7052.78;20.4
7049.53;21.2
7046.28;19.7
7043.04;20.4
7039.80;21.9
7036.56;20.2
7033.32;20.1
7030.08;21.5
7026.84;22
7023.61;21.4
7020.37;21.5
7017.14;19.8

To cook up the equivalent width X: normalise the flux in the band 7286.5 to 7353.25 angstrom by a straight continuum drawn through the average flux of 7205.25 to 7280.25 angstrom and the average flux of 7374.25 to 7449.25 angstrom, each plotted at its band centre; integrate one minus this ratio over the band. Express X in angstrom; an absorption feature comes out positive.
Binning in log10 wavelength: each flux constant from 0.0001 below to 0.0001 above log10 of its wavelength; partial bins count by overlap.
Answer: -3.4 angstrom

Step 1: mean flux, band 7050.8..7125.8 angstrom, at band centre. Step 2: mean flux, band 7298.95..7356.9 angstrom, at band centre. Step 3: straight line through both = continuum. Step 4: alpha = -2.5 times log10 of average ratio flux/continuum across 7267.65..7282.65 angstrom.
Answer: 0.13 mag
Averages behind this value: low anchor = 19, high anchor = 20.3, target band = 17.8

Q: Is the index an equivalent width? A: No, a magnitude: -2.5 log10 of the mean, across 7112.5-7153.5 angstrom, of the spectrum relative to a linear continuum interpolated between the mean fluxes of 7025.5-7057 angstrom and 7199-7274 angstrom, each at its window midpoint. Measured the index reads 0.05 mag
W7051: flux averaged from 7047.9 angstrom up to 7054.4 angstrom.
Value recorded 20.8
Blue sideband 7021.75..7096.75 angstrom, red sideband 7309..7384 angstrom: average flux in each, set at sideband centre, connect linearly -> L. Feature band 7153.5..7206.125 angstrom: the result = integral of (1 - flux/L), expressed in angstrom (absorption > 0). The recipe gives 2.7 angstrom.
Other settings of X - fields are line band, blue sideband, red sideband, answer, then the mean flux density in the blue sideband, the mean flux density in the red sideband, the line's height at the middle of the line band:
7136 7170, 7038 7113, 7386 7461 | 2.36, 19.2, 19.9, 19.4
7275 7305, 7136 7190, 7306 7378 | 1.00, 18.4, 20.2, 19.7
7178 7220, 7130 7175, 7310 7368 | 0.82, 18.4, 20.4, 18.9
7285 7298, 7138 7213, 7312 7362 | 0.73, 18.6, 20.5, 20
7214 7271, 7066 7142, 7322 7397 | 2.37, 19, 20.2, 19.7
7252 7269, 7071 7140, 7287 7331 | 0.57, 19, 19.7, 19.5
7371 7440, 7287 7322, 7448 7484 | 3.71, 19.6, 21.3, 20.7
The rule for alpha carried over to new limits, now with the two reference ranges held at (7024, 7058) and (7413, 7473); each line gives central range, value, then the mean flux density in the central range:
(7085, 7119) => 0.072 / 19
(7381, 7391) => -0.058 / 21.2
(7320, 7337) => -0.045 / 21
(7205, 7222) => 0.129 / 17.9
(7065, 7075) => 0.030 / 19.7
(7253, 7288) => 0.103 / 18.4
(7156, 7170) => 0.107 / 18.3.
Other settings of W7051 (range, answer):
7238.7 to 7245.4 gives 19.9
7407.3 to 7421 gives 20.4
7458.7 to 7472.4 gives 19.7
